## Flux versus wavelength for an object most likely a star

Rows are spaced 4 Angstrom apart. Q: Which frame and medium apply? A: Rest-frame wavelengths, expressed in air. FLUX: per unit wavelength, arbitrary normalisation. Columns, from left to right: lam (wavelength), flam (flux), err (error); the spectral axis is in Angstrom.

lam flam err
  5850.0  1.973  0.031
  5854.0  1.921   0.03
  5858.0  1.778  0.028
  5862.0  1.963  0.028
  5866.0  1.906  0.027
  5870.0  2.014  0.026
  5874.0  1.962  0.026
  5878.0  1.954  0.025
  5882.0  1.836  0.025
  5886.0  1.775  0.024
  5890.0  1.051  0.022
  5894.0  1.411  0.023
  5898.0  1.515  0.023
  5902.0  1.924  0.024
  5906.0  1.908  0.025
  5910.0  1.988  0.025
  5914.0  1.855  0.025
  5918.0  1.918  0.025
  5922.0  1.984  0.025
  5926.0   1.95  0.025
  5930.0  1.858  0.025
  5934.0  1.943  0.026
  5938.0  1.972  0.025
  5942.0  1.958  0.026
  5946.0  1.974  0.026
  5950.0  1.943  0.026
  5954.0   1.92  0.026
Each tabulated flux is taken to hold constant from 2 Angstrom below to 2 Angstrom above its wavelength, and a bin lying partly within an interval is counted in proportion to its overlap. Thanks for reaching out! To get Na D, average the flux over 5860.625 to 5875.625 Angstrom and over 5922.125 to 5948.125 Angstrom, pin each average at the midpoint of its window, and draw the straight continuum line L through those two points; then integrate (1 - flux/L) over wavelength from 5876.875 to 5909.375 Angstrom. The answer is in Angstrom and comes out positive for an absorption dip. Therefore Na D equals 4.6 Angstrom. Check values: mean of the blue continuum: 1.96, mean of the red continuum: 1.95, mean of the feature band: 1.68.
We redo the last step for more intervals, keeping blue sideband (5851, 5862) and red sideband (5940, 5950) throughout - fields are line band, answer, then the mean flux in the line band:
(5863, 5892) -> 1.6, 1.79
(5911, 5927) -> 0.1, 1.93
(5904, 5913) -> 0.0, 1.94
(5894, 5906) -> 1.4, 1.7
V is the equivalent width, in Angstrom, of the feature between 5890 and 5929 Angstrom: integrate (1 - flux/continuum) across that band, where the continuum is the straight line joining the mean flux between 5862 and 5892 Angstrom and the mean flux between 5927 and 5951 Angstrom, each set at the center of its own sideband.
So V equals 1.8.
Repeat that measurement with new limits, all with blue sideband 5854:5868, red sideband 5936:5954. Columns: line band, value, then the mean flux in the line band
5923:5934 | 0.1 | 1.92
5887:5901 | 3.8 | 1.4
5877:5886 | 0.2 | 1.86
